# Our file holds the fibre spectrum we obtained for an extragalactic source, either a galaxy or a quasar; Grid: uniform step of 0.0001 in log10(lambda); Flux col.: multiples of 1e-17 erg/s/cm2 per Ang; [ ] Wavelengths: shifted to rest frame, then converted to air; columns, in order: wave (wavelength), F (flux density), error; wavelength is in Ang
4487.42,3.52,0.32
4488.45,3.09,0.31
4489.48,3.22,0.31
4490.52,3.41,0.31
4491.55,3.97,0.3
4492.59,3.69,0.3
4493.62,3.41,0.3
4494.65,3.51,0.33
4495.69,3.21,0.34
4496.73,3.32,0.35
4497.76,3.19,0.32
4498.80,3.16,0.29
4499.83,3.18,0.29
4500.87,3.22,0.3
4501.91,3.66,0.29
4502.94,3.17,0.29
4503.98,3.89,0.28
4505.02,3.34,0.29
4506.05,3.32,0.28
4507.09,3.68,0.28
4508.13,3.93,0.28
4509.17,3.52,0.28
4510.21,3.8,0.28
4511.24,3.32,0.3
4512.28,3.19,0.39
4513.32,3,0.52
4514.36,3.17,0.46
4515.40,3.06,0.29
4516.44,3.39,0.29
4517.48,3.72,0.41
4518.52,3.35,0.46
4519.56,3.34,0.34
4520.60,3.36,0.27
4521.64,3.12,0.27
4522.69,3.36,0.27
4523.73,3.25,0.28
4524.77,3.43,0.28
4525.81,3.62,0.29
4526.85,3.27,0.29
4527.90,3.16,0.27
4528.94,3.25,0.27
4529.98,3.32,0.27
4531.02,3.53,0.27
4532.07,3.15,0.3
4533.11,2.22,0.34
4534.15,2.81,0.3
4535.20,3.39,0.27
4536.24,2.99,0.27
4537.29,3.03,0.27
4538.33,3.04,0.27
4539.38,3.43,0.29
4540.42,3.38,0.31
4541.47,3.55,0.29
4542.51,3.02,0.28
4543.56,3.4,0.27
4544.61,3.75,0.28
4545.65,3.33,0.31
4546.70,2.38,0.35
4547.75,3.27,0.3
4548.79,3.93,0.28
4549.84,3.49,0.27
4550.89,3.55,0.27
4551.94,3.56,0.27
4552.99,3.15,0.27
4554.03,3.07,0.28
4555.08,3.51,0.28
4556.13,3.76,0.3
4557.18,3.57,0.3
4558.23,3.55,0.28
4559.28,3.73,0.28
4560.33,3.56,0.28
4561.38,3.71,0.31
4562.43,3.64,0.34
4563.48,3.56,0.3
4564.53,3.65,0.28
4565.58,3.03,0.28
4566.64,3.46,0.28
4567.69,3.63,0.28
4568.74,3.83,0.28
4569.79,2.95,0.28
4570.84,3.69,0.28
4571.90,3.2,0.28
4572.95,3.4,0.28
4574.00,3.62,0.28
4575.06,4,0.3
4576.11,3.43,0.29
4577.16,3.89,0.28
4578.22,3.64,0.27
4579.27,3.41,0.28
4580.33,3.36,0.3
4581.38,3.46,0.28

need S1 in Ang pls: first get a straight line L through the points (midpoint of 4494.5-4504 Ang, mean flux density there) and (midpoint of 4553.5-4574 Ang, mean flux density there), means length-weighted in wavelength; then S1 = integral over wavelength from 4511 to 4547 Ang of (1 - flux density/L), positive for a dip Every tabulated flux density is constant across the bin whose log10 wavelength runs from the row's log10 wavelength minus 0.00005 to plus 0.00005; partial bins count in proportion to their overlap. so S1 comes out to 1.76 Ang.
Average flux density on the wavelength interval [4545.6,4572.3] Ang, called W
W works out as 3.45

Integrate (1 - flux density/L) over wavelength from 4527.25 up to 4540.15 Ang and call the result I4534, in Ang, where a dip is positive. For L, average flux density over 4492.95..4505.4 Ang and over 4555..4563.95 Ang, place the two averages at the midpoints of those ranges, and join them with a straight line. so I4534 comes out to 1.5 Ang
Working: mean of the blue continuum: 3.36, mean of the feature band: 3.12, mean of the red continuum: 3.63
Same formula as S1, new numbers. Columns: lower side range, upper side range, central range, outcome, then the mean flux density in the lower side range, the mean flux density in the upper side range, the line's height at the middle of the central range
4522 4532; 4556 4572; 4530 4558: 1.2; 3.34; 3.53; 3.43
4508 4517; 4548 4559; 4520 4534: 0.8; 3.35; 3.51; 3.41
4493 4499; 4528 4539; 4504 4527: -1.5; 3.31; 3.08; 3.19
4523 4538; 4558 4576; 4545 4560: -0.1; 3.18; 3.54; 3.39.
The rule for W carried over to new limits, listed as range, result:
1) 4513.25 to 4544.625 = 3.25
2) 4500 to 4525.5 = 3.4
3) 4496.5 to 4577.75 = 3.38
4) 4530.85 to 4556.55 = 3.26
